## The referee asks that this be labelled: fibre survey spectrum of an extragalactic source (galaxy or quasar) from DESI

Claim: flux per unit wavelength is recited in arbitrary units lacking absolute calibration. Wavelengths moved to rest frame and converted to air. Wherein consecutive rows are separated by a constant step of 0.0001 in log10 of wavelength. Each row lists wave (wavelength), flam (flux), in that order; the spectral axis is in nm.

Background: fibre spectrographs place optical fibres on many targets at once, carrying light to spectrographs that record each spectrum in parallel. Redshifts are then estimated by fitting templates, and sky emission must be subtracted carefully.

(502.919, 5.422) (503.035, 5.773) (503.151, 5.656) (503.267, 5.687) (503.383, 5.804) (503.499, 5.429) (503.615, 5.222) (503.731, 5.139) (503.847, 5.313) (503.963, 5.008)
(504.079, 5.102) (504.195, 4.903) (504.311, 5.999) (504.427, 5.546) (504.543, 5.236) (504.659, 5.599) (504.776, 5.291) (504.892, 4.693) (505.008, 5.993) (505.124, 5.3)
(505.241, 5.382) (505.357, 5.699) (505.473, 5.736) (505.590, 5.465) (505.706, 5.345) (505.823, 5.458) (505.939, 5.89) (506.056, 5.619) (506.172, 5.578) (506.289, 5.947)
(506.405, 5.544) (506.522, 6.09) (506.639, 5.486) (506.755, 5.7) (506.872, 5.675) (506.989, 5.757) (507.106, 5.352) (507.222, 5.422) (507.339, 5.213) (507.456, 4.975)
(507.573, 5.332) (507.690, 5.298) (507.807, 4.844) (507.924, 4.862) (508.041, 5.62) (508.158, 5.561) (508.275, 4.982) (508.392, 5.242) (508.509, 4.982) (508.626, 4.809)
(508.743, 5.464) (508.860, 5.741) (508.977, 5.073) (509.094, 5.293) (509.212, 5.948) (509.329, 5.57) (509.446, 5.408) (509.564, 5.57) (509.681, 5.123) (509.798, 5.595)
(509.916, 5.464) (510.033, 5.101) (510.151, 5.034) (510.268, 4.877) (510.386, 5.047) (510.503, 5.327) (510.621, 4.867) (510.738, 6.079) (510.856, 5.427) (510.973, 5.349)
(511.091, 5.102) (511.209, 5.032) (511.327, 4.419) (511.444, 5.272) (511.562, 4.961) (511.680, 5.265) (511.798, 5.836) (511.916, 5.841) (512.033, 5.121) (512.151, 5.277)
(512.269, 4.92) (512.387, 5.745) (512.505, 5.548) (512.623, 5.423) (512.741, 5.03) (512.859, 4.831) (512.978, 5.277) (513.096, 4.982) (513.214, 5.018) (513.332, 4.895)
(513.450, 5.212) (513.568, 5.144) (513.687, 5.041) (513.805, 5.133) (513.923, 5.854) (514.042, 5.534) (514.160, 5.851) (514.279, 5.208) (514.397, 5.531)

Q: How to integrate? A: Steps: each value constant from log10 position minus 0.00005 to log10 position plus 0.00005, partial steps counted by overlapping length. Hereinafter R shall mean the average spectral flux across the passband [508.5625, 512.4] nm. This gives 5.3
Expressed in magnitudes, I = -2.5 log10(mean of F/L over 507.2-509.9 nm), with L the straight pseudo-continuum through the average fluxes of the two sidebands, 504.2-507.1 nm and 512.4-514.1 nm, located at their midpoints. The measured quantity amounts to 0.03 mag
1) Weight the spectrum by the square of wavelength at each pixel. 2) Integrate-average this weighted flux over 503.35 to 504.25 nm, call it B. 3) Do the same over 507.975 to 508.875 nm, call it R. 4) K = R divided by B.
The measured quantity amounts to 1.03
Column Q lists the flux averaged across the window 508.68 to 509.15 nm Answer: 5.4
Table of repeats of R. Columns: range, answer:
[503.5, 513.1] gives 5.35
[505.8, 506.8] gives 5.71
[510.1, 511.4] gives 5.15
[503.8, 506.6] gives 5.49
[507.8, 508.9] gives 5.22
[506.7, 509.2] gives 5.31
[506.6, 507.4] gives 5.52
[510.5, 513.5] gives 5.23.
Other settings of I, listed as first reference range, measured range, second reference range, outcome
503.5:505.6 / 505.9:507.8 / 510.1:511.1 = -0.04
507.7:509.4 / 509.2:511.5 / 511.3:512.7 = 0.01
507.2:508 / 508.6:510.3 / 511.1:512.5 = -0.04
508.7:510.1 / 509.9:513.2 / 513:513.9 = 0.01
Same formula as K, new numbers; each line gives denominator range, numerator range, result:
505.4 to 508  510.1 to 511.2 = 0.97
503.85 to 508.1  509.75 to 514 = 0.98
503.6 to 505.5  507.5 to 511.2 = 1.00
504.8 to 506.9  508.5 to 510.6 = 0.96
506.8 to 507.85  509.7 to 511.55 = 0.99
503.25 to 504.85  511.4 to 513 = 1.02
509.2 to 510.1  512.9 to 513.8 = 0.95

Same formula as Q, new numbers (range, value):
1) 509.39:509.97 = 5.43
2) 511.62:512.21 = 5.47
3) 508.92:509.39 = 5.47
